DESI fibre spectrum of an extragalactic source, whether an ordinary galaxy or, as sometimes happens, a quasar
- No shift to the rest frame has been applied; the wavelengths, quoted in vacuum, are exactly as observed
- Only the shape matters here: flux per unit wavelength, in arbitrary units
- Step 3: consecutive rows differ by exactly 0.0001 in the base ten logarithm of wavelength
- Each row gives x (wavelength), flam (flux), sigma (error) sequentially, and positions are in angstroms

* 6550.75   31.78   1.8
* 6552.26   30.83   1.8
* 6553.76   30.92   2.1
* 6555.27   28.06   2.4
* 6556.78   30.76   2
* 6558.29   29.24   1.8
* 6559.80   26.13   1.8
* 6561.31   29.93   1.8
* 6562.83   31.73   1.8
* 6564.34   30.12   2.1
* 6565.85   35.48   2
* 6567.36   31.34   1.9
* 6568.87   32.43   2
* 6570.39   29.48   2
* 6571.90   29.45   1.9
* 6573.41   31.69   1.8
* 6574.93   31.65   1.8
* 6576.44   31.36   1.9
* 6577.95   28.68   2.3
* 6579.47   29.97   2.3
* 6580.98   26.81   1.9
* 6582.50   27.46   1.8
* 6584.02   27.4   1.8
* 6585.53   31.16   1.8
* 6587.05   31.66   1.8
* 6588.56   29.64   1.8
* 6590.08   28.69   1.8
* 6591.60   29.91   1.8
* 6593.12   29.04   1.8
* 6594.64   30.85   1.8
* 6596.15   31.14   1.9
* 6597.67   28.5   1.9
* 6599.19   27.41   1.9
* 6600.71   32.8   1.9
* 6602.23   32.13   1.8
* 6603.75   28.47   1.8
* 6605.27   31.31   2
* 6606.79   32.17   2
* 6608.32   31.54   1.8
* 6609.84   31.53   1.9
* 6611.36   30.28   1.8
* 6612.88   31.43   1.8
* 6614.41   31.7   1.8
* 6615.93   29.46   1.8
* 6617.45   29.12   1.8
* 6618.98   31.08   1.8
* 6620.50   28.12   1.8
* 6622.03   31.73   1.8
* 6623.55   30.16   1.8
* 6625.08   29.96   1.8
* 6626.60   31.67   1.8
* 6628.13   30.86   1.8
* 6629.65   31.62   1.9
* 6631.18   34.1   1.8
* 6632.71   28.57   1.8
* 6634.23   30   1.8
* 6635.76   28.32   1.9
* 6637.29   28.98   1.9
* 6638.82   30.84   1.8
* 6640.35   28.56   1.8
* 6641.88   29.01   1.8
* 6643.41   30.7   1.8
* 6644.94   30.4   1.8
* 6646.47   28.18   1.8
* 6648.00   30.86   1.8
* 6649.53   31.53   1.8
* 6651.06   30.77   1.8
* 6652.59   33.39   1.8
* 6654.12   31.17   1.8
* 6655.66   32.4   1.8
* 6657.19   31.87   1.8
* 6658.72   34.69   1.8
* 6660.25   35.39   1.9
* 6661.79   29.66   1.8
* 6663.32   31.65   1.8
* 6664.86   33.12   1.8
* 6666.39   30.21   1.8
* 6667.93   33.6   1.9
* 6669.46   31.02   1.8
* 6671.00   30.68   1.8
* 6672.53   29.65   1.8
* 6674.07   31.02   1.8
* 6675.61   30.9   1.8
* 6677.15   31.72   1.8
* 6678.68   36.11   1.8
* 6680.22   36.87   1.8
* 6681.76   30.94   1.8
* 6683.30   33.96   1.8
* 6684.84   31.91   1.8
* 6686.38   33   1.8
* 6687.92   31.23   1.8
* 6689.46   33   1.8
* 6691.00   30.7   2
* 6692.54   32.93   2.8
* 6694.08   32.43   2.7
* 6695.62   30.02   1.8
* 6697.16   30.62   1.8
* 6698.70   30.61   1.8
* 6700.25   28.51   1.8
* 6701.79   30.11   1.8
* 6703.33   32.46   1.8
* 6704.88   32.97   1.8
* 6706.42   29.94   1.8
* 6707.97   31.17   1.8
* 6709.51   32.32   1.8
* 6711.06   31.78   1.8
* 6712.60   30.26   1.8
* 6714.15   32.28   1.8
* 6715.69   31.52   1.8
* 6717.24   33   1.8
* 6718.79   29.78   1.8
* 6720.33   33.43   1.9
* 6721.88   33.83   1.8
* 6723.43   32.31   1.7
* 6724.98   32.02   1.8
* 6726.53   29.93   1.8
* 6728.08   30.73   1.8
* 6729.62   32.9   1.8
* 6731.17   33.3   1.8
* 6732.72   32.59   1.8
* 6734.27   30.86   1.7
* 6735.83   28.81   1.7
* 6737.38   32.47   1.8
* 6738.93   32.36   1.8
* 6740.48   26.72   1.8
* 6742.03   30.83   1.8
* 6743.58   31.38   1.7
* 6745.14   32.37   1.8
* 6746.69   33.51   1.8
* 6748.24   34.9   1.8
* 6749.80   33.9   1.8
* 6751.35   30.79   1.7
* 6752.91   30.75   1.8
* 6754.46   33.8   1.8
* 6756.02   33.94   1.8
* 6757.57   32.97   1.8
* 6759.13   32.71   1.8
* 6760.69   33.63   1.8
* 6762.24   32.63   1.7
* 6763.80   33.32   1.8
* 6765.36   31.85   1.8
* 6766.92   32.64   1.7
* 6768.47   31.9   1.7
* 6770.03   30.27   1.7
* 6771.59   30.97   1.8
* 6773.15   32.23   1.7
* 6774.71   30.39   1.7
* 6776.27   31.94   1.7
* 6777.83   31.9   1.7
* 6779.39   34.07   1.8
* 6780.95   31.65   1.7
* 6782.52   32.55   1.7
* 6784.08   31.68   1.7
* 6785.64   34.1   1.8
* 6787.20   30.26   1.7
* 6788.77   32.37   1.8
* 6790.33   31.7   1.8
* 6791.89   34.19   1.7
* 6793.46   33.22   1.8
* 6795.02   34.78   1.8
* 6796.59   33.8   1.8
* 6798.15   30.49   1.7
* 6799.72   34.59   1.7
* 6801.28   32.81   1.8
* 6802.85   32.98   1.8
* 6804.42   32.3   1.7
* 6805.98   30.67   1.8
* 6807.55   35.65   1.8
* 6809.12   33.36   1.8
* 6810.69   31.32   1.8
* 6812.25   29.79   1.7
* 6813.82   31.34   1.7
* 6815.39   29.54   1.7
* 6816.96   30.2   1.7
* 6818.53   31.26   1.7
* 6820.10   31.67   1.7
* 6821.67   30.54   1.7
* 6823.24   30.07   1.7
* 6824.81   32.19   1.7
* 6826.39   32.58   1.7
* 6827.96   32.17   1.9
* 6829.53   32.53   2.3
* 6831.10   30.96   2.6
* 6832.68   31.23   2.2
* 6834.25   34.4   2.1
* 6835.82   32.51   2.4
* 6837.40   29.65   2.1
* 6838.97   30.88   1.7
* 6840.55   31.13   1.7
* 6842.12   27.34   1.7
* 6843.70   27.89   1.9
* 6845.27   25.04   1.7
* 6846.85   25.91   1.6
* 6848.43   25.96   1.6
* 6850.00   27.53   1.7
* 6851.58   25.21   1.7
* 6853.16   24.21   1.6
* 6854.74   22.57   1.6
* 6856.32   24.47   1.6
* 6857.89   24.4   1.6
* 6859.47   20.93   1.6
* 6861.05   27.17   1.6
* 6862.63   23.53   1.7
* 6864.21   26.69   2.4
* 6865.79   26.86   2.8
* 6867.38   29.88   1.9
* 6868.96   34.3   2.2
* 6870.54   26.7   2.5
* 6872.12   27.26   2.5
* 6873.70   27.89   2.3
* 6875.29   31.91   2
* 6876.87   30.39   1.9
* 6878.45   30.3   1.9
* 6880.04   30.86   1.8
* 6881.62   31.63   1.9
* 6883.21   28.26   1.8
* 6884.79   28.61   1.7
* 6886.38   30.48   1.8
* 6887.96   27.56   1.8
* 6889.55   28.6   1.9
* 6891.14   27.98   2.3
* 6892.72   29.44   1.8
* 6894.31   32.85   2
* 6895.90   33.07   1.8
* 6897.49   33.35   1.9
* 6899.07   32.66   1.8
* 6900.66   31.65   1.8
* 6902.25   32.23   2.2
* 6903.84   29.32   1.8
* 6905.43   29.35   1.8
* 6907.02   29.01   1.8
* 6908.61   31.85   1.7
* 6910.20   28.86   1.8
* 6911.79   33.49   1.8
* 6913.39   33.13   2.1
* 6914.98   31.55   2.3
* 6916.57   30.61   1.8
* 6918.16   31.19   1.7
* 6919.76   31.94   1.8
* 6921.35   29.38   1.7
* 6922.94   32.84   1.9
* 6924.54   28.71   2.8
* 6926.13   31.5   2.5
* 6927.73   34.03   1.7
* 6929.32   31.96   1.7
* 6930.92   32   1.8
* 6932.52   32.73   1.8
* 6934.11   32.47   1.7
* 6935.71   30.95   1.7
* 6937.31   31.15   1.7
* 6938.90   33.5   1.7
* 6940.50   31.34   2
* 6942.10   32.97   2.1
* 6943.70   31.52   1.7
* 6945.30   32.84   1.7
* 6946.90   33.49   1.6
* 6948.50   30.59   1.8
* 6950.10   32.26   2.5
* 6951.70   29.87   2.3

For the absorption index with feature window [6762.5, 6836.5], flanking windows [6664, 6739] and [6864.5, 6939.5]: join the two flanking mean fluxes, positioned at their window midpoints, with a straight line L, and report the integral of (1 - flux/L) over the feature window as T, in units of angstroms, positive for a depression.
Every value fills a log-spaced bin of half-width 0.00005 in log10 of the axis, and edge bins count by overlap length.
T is -2.0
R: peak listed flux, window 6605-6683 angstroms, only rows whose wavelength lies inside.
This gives 36.87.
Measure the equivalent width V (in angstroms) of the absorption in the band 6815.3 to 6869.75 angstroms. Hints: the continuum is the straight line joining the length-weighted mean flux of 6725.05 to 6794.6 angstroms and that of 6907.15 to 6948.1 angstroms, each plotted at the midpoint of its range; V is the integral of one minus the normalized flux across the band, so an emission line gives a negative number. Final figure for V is 5.6 angstroms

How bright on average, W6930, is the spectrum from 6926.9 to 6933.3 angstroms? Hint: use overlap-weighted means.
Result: 32.6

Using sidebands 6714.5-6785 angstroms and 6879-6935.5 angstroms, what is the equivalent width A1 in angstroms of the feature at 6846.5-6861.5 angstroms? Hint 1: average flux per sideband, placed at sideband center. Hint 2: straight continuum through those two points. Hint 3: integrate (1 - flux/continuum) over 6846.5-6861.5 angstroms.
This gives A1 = 3.16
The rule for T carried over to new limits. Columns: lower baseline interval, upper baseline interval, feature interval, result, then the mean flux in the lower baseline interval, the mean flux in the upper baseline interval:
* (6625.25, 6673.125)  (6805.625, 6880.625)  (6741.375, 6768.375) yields -2.39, 31.1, 29.2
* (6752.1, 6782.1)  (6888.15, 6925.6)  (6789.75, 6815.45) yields -0.52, 32.3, 31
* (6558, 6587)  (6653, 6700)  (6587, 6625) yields 0.48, 30.1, 32.1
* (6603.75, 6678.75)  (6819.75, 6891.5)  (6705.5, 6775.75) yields -4.65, 31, 28.7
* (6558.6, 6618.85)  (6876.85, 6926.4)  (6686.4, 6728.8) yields -1.48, 30.3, 30.7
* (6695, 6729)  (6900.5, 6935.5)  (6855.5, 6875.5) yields 2.82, 31.4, 31.3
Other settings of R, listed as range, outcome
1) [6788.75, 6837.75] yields 35.65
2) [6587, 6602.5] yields 32.8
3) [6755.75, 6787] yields 34.1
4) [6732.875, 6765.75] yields 34.9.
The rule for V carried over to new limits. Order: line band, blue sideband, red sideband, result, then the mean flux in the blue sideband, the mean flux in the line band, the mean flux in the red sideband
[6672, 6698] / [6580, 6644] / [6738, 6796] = -0.9 angstroms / 30.1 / 32.2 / 32.3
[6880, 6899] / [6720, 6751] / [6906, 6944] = 0.8 angstroms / 31.9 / 30.3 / 31.6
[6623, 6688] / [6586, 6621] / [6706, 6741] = -1.2 angstroms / 30.4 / 31.4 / 31.5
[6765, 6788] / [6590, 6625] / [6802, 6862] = -1.7 angstroms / 30.4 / 31.9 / 29.4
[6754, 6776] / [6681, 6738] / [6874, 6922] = -0.7 angstroms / 31.6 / 32.3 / 30.7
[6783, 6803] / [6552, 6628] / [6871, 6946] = -1.4 angstroms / 30.3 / 32.8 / 31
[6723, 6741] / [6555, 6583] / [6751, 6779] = 0.3 angstroms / 30.1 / 31.3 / 32.2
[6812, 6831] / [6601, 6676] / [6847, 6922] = -1.1 angstroms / 30.9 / 31.2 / 29.1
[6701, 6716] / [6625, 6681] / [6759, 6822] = 0.1 angstroms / 31.4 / 31.5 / 32.2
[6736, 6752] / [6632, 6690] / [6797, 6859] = -0.6 angstroms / 31.5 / 31.8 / 30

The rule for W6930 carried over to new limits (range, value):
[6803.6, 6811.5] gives 32.7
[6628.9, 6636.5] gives 30.5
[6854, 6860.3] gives 23.1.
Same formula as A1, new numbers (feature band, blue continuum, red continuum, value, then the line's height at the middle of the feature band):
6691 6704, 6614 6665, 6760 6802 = 0.2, 31.5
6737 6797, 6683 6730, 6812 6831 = -1.8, 31.4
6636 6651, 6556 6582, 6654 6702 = 0.7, 31.4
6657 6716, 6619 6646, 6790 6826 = -2.1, 30.8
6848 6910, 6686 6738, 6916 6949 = 6.0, 31.8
